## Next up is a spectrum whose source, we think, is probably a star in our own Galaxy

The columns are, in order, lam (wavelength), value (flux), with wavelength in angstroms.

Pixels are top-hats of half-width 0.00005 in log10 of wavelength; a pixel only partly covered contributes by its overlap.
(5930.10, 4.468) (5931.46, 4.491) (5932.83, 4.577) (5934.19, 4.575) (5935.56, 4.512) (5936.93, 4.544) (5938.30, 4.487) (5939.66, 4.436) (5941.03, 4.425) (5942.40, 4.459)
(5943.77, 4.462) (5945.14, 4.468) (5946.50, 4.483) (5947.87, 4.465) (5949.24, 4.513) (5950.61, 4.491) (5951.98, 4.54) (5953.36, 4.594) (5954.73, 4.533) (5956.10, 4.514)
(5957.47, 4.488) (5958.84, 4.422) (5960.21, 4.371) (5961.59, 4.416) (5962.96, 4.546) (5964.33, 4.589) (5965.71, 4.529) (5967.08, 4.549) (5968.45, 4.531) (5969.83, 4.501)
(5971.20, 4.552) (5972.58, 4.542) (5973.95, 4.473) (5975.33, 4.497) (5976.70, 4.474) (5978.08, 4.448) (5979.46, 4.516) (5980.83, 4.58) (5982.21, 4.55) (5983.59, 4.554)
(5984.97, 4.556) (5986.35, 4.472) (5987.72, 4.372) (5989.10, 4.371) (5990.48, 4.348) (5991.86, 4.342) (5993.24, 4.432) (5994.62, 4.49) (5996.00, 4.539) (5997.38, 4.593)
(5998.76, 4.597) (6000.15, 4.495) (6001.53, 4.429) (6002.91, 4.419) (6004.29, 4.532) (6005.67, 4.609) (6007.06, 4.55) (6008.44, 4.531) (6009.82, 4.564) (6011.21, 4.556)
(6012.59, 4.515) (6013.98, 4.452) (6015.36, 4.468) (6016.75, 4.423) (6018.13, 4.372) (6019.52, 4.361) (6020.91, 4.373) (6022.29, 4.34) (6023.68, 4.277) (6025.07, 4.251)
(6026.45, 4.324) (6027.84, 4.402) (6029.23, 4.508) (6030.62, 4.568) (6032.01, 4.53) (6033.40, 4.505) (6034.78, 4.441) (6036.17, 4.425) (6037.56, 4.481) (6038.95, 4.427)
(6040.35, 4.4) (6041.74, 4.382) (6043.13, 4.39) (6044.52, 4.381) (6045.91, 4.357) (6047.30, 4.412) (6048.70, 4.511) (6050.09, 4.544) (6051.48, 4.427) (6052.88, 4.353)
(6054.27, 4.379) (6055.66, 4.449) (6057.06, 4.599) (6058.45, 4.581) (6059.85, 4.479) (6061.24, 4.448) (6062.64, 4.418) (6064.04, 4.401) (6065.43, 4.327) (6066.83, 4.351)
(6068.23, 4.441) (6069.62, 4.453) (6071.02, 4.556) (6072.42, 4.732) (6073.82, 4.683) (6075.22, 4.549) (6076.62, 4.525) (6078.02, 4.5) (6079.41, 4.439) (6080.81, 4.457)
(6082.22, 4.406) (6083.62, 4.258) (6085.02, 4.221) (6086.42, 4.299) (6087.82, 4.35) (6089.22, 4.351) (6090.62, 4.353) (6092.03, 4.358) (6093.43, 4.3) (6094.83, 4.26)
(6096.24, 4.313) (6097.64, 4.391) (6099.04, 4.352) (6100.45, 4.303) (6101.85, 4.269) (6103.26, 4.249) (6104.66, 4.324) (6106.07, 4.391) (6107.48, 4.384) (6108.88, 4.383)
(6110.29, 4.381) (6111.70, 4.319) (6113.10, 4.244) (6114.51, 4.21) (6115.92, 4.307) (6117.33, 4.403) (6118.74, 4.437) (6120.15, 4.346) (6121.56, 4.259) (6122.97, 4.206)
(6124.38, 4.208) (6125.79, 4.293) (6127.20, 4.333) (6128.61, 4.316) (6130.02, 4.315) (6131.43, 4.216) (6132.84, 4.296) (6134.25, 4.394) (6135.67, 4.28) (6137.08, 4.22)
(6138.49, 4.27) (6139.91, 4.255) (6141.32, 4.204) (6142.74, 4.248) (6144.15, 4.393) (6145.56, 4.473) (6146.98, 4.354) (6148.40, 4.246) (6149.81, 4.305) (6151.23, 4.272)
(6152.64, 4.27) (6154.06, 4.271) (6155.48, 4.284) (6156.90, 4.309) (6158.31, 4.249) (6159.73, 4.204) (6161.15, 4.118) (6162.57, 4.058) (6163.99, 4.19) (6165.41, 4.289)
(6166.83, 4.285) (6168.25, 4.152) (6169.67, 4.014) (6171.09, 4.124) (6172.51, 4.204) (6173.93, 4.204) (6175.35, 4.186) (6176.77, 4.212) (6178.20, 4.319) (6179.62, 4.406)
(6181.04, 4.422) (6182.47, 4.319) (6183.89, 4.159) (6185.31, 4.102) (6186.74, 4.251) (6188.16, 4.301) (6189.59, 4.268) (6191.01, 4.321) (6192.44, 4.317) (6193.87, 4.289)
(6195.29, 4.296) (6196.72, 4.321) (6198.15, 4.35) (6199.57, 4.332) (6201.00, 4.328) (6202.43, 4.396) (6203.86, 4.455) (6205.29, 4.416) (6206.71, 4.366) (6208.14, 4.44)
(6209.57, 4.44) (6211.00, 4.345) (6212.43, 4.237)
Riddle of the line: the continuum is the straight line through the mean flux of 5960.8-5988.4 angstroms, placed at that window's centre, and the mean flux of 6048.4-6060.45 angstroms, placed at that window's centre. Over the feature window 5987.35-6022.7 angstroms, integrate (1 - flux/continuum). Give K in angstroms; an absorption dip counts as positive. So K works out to 0.3 angstroms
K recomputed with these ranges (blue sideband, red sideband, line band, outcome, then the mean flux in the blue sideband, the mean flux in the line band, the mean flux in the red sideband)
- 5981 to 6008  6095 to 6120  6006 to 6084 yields -0.6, 4.49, 4.45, 4.33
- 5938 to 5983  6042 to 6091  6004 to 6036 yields 0.1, 4.5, 4.45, 4.44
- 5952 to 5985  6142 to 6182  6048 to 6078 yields -0.7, 4.51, 4.49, 4.25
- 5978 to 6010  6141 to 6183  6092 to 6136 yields 0.1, 4.5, 4.31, 4.25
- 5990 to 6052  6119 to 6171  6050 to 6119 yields -0.7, 4.45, 4.4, 4.26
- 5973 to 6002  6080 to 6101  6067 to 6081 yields -0.6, 4.48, 4.53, 4.33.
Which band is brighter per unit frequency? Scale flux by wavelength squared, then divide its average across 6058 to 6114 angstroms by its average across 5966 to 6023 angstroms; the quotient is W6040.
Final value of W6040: 1.01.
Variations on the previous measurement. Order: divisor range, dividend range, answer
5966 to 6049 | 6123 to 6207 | 1.01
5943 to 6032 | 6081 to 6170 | 1.00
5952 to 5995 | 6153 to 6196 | 1.01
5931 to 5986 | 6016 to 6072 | 1.01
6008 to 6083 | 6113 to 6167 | 0.99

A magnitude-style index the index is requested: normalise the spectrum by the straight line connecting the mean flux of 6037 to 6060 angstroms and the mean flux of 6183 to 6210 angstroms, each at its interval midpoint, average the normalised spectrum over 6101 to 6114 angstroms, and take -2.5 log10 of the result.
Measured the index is 0.02 mag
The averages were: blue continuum 4.44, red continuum 4.32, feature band 4.33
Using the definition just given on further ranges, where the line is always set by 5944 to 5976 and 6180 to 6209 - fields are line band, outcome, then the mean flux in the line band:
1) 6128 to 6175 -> 0.03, 4.25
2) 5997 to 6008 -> -0.01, 4.53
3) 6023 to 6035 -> 0.01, 4.42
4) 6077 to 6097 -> 0.01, 4.35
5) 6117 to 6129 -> 0.02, 4.31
